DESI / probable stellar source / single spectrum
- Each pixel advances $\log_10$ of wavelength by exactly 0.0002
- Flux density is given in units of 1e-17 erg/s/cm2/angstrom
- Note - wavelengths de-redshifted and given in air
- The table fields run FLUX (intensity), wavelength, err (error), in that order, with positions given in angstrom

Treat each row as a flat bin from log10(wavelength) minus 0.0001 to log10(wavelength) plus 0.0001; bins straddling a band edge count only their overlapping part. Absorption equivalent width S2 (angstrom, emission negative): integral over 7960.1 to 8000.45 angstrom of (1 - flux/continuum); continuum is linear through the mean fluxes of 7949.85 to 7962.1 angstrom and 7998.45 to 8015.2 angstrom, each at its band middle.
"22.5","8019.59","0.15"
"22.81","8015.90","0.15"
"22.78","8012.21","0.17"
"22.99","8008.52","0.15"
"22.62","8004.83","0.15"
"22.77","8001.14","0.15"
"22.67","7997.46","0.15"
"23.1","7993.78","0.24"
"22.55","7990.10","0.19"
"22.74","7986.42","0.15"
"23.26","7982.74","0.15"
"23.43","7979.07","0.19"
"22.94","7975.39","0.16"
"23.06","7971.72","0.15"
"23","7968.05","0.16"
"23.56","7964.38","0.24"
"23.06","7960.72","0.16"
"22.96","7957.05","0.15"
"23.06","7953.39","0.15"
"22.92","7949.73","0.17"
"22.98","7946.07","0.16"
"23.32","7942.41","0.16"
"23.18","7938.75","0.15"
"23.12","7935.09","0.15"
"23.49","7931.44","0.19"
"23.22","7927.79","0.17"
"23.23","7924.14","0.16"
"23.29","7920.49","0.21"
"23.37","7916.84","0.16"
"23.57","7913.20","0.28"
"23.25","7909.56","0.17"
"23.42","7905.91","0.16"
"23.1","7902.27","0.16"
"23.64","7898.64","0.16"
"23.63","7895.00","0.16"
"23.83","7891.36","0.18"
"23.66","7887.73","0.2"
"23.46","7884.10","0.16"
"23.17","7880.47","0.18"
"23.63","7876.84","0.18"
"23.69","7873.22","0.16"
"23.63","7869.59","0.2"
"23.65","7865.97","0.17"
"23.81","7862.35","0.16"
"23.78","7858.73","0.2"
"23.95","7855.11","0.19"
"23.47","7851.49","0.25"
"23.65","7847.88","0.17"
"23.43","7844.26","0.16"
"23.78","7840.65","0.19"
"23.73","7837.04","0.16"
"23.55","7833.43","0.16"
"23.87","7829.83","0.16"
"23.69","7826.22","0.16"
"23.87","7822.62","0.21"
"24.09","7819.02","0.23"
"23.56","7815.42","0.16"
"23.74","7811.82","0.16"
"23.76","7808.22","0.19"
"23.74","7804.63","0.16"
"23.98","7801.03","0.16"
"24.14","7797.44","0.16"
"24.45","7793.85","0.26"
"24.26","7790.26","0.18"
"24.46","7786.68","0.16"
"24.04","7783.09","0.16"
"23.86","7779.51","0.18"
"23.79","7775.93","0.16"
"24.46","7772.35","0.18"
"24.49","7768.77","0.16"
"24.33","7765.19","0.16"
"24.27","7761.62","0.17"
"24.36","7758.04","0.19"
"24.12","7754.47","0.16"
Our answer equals -0.2 angstrom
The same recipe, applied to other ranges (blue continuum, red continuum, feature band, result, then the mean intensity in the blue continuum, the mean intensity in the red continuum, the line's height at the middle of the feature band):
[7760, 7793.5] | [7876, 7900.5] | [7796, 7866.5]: 0.4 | 24.2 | 23.6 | 23.9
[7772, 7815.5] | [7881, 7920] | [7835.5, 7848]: 0.1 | 24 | 23.5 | 23.8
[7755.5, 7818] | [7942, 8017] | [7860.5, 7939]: -0.1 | 24.1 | 23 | 23.4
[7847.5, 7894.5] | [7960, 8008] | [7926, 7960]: 0.1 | 23.6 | 23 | 23.2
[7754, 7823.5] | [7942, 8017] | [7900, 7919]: 0.0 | 24.1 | 23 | 23.4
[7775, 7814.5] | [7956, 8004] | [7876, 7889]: 0.0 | 24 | 23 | 23.5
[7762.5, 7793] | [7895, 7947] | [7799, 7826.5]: 0.2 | 24.2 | 23.3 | 24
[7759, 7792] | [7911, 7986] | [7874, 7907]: 0.0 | 24.2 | 23.2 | 23.5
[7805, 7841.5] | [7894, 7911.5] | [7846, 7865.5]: -0.1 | 23.8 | 23.4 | 23.6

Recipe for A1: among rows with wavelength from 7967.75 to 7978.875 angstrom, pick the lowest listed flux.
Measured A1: 22.94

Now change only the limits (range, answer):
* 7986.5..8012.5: 22.55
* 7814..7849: 23.43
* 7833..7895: 23.17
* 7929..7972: 22.92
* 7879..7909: 23.1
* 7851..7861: 23.47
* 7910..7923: 23.29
